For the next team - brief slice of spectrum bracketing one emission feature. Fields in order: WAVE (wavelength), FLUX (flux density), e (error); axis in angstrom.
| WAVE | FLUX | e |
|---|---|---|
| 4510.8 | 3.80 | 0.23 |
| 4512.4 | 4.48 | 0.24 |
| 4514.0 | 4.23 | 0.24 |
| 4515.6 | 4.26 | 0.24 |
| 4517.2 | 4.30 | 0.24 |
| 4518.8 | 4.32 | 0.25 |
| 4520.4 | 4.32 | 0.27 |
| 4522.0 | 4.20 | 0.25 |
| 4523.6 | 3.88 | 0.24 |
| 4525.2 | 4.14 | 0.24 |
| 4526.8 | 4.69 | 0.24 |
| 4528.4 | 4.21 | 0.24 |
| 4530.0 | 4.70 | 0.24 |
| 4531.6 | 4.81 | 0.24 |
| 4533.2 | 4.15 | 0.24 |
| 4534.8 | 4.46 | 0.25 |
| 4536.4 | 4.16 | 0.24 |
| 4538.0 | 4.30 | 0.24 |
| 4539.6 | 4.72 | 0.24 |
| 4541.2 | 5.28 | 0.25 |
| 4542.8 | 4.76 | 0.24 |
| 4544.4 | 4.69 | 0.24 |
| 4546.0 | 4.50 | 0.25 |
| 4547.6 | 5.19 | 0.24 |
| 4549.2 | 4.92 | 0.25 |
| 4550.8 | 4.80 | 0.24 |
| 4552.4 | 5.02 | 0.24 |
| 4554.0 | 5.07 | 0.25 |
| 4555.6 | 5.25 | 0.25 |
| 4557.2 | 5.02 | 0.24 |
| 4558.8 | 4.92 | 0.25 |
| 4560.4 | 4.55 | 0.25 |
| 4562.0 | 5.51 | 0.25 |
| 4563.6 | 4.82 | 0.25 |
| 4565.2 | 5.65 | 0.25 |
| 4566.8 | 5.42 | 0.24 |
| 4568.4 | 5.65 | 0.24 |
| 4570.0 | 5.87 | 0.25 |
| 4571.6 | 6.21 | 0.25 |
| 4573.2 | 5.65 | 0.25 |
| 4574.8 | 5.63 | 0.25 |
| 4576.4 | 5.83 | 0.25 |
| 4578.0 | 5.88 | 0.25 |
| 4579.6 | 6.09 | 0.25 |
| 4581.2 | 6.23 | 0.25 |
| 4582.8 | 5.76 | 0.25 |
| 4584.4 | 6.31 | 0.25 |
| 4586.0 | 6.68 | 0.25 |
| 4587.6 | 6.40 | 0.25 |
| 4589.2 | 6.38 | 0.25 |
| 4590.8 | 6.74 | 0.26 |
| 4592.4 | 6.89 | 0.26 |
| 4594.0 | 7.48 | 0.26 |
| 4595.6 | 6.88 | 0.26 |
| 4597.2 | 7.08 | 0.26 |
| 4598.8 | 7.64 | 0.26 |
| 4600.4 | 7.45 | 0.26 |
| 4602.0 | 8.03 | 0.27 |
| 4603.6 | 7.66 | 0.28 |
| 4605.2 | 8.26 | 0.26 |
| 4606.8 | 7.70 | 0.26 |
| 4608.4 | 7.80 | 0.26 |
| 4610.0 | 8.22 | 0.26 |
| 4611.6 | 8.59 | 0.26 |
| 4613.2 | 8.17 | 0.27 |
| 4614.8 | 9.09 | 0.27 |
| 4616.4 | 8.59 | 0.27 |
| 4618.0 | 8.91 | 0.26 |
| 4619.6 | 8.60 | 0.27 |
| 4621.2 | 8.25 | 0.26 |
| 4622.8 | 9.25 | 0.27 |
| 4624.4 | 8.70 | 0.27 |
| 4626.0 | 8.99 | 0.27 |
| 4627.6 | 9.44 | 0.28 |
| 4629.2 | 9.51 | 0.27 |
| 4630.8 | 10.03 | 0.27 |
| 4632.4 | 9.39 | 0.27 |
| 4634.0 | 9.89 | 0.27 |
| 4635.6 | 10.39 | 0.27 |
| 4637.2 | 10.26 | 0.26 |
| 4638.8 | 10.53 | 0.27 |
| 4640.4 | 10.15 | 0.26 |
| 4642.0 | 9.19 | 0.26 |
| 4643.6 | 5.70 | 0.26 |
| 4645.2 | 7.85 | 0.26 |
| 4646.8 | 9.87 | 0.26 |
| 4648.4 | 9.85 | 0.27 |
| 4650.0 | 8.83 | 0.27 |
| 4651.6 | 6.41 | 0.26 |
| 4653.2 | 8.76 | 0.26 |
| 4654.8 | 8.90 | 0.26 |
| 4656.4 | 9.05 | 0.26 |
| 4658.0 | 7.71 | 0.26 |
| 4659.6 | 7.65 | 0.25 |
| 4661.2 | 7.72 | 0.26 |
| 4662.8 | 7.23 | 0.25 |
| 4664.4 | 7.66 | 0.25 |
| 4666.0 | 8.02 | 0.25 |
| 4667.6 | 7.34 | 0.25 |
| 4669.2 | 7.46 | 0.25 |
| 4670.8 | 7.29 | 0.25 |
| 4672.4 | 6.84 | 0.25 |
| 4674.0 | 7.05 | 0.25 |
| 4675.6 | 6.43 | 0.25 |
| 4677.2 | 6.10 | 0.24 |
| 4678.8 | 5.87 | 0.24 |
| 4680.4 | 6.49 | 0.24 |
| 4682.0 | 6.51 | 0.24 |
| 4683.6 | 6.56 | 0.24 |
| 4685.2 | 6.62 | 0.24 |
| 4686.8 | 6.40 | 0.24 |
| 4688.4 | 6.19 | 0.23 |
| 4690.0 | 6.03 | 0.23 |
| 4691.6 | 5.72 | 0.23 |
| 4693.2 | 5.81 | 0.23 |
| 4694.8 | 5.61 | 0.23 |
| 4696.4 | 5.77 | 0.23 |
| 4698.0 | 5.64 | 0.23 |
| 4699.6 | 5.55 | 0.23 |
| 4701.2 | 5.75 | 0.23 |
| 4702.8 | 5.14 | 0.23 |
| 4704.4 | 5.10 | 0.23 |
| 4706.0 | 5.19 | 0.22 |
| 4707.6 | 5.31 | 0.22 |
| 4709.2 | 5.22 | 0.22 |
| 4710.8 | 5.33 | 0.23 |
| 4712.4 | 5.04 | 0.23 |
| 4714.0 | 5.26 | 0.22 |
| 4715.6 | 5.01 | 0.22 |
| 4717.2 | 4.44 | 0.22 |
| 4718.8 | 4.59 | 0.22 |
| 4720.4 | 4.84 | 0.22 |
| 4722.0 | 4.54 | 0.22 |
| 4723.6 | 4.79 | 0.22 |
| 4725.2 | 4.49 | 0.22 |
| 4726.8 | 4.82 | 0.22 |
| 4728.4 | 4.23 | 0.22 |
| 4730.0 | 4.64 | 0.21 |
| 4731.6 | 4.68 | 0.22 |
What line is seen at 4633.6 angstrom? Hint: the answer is C IV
